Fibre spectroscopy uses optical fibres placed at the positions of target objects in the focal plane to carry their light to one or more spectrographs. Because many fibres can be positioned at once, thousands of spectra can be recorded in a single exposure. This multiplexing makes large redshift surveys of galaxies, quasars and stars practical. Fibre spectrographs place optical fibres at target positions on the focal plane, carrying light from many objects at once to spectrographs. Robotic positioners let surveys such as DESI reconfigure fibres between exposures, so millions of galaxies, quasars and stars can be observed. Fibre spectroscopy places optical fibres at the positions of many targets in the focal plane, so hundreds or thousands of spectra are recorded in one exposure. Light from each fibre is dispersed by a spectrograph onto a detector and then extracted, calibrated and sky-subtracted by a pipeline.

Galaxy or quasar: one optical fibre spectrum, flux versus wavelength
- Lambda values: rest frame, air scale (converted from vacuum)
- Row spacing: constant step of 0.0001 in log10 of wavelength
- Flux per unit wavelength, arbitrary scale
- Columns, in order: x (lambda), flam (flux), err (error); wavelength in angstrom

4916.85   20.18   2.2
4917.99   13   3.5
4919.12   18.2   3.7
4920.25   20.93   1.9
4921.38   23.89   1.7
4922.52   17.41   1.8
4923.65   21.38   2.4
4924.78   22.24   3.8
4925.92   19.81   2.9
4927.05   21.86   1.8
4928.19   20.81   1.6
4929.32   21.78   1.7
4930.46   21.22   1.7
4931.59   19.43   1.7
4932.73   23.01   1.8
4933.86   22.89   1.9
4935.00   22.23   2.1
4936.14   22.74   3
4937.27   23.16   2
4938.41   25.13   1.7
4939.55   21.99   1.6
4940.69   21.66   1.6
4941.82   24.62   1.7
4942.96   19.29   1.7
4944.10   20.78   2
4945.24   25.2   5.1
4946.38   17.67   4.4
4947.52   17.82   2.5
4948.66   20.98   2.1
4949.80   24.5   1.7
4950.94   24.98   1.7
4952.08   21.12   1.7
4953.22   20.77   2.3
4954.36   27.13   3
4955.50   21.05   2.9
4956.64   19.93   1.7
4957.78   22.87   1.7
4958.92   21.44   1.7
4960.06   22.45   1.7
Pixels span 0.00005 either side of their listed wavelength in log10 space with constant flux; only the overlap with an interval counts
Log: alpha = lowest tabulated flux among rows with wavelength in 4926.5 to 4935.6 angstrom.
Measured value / 19.43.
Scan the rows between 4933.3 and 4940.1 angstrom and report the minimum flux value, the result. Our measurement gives 21.99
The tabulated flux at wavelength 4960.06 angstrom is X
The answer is 22.45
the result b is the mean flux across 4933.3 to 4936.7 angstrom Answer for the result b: 22.6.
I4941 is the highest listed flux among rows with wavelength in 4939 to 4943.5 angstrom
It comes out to 24.62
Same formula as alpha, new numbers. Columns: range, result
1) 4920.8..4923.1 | 17.41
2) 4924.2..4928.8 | 19.81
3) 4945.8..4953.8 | 17.67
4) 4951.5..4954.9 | 20.77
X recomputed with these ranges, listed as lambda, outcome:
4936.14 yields 22.74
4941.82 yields 24.62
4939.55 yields 21.99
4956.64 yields 19.93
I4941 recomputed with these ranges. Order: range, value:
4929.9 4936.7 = 23.01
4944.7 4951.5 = 25.2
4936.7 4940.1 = 25.13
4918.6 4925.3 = 23.89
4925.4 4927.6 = 21.86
